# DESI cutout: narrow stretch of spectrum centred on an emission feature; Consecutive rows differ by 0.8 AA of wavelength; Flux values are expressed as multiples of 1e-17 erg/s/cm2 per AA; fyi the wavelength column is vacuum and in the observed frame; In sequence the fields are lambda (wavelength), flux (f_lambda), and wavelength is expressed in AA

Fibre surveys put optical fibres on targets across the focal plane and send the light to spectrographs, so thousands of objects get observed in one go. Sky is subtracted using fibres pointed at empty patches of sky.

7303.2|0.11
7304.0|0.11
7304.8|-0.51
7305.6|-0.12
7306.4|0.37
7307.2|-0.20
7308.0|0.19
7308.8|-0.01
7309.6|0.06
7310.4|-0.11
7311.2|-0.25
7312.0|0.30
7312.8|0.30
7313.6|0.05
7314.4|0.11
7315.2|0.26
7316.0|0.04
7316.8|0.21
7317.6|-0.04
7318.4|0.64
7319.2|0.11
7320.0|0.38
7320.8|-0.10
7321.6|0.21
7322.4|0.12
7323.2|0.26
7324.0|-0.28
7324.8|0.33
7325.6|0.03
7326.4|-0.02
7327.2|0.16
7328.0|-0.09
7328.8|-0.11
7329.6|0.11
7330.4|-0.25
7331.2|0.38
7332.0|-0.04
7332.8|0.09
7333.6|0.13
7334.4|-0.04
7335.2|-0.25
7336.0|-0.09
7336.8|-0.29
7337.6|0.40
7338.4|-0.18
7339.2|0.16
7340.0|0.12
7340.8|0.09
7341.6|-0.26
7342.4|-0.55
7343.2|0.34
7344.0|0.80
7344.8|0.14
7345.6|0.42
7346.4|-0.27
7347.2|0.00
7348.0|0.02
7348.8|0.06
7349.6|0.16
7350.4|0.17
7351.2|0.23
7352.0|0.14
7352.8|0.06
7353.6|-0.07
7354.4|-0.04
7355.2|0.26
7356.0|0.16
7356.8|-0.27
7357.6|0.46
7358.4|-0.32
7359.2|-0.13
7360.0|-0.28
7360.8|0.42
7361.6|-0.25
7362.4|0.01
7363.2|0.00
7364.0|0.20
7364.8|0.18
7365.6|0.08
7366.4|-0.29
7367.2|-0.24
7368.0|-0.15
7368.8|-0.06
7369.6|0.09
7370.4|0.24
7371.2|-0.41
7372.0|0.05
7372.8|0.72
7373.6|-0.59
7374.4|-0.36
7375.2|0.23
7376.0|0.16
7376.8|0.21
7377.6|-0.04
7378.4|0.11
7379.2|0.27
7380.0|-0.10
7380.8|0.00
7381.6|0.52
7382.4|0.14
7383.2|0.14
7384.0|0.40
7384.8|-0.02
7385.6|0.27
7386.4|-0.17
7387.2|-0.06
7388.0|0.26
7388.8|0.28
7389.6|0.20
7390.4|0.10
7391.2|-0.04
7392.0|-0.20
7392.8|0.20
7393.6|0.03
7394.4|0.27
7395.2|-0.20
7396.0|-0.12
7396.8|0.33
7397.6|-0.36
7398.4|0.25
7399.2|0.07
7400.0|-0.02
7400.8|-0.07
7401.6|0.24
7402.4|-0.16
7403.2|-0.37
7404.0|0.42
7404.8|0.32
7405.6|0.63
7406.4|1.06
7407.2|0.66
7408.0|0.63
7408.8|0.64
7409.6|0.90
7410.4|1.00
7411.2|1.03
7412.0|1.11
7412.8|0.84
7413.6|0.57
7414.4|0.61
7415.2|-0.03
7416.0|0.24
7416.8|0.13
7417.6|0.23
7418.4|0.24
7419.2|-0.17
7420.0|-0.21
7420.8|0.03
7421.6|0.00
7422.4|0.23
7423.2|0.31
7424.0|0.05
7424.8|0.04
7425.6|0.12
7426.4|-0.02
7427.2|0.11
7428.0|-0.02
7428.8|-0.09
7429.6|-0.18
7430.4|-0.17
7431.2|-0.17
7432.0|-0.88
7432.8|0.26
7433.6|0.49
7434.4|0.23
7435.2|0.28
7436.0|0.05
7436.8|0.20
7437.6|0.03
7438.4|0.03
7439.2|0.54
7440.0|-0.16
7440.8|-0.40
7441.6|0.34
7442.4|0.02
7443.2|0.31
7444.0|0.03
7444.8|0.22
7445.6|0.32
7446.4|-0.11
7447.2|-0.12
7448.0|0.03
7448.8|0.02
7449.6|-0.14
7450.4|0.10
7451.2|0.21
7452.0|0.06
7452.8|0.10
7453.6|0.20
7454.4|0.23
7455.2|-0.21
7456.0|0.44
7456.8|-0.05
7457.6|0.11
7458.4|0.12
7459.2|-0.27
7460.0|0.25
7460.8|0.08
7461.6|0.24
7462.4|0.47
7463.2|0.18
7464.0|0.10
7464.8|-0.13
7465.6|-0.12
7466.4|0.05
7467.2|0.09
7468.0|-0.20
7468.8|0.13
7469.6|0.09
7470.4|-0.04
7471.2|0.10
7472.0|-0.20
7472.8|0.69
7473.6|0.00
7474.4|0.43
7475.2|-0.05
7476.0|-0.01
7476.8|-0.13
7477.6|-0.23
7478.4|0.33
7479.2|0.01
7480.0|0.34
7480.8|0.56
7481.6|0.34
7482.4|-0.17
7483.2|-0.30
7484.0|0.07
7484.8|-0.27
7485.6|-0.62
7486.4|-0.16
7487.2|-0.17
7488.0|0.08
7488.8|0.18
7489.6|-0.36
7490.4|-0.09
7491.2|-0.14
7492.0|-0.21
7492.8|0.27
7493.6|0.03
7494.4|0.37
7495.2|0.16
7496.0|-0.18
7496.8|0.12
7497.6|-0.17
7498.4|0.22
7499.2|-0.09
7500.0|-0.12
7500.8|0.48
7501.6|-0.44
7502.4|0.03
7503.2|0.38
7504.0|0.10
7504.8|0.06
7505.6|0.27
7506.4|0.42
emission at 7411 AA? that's [O II] 3727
